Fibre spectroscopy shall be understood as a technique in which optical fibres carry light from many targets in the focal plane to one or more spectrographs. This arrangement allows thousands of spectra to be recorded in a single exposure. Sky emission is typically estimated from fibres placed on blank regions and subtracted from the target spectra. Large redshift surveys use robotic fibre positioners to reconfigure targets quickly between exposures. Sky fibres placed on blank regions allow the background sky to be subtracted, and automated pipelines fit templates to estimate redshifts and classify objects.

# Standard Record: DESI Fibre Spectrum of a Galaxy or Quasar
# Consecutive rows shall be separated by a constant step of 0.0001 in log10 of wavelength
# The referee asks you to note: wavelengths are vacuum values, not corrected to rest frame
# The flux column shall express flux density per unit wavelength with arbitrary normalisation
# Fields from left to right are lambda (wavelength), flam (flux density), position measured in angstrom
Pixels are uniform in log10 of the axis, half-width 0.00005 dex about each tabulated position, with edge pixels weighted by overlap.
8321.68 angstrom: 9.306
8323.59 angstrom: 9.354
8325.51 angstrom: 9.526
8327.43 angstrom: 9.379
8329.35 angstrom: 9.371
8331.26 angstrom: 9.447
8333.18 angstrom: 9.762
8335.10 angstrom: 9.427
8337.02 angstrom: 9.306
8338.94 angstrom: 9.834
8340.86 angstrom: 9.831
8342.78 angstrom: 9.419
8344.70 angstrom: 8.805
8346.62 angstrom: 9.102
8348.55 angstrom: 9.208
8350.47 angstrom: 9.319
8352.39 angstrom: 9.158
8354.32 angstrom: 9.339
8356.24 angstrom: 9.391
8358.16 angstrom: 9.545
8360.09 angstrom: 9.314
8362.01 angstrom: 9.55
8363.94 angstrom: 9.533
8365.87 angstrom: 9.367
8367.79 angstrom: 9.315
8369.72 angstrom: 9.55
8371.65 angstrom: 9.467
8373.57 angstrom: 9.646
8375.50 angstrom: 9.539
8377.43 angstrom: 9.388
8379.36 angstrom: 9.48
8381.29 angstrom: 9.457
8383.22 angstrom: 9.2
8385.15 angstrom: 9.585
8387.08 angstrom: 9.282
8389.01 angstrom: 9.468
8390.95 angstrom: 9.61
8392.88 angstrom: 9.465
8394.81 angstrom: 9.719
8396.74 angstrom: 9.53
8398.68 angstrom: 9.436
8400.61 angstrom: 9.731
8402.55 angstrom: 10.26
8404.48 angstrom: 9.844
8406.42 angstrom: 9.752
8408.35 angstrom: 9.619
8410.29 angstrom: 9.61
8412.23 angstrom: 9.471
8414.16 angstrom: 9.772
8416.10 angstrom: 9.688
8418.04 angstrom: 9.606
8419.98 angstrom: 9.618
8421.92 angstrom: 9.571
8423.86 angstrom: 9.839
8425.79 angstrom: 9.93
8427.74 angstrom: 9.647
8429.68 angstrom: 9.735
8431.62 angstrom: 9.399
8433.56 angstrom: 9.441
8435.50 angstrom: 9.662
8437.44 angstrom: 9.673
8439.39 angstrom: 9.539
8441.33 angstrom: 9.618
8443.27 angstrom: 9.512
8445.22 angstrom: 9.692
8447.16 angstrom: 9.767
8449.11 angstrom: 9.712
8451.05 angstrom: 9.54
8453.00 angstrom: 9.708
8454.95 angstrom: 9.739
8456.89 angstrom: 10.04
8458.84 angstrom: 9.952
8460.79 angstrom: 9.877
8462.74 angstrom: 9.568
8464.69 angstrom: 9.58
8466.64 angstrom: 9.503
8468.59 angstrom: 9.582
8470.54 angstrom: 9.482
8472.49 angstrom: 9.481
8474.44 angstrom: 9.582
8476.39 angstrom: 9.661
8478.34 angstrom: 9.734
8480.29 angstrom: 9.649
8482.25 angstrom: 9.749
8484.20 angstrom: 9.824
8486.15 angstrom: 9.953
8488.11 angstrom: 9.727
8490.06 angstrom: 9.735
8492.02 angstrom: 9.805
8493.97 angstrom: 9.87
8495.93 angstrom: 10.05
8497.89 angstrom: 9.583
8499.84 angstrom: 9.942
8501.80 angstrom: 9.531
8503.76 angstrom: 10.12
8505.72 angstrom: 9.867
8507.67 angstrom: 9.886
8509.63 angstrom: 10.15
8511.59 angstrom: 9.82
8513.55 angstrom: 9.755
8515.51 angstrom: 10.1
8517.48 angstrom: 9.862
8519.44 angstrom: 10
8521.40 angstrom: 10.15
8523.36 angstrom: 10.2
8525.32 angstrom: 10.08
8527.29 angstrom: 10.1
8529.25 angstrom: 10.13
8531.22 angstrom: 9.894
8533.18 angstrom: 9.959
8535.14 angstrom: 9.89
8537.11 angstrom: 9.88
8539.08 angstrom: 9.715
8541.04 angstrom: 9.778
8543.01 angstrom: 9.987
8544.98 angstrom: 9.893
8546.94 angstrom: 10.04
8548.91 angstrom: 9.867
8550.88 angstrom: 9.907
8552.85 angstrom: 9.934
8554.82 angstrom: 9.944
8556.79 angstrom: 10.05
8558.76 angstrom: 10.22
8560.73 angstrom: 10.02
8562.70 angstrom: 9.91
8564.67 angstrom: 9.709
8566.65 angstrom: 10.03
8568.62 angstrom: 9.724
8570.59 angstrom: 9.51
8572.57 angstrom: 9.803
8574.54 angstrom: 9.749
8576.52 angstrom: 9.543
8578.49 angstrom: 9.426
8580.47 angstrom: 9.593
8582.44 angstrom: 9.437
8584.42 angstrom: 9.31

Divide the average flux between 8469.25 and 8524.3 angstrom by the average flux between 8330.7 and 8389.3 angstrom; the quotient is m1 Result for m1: 1.0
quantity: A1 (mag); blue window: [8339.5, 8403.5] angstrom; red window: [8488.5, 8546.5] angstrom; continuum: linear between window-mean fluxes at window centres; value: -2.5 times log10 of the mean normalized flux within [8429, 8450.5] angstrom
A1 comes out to 0.01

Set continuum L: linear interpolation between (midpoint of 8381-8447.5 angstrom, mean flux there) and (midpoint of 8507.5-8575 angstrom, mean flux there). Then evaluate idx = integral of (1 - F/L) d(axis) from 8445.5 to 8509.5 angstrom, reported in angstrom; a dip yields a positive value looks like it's 0.19 angstrom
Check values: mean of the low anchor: 9.62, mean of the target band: 9.75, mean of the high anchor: 9.93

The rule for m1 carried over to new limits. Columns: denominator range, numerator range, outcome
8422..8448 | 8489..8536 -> 1.03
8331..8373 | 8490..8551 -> 1.05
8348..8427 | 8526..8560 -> 1.04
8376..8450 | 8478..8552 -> 1.03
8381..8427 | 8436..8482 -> 1.00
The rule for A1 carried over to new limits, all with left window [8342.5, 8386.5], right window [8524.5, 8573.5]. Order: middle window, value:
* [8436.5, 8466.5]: -0.01 mag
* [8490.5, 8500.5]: -0.01 mag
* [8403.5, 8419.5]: -0.02 mag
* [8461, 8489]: 0.01 mag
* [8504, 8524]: -0.02 mag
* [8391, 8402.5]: -0.02 mag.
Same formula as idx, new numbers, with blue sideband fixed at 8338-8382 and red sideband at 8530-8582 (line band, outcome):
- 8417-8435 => -0.2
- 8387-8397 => 0.0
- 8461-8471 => 0.1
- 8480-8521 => -0.6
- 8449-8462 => -0.2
